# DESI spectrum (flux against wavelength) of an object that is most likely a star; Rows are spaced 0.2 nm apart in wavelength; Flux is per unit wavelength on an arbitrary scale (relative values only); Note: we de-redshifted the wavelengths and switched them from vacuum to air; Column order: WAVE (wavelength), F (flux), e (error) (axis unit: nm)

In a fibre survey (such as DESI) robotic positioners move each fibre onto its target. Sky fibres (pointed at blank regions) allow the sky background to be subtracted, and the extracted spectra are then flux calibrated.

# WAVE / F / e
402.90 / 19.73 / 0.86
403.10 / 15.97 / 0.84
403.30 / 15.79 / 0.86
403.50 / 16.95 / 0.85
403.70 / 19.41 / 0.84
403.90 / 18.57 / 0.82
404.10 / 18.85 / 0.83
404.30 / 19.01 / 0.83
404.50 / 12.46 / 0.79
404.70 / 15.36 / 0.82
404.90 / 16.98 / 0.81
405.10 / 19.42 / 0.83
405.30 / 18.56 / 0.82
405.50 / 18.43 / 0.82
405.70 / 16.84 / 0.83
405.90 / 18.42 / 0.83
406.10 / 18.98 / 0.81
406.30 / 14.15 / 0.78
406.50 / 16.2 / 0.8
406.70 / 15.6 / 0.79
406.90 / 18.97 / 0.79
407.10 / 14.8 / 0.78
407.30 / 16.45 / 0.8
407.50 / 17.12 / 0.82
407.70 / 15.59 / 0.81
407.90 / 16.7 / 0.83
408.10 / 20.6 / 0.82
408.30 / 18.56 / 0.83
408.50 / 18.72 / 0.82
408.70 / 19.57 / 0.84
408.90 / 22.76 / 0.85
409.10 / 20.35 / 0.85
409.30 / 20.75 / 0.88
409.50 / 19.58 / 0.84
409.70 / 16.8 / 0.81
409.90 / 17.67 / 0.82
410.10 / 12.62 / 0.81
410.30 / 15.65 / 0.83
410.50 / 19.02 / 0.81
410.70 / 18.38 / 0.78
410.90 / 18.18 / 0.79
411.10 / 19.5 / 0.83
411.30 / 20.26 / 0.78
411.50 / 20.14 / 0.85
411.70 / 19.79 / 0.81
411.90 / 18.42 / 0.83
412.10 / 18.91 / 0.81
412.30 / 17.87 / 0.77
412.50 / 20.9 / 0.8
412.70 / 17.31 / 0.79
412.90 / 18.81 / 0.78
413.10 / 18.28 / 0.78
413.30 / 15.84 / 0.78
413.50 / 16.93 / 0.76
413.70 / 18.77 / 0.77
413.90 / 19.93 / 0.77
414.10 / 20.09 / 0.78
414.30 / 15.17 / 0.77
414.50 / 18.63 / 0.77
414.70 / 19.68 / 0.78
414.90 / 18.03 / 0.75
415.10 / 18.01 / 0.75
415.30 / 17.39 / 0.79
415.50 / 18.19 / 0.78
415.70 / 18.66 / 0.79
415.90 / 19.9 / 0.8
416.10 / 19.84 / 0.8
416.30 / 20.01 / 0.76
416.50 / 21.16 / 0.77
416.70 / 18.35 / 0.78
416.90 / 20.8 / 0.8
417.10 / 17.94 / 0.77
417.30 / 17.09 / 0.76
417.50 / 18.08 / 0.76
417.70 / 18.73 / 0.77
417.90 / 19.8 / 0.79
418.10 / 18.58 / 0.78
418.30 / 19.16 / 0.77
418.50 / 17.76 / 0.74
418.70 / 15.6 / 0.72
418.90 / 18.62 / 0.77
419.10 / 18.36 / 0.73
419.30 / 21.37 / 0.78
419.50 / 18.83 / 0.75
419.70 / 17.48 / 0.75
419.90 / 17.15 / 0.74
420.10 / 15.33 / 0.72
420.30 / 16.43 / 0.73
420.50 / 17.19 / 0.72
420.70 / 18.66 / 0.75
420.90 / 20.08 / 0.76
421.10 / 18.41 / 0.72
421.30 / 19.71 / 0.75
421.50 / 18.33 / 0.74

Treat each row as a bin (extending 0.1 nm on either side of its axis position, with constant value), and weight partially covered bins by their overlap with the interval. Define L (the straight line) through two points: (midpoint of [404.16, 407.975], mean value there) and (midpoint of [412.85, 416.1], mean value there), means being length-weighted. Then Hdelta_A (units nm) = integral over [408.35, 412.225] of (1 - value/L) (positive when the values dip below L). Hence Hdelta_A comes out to -0.26 nm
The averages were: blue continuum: 16.9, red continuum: 18.3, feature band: 18.8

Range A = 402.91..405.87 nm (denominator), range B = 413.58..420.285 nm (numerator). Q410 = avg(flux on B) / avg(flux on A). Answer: 1.06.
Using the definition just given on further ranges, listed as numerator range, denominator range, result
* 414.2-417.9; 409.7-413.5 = 1.03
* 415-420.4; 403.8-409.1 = 1.05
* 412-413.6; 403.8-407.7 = 1.06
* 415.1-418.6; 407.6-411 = 1.03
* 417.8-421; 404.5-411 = 1.03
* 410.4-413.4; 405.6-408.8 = 1.08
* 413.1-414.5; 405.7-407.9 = 1.07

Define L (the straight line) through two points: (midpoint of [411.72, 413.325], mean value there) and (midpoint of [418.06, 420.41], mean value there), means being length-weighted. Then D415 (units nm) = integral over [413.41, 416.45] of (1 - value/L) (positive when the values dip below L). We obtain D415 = -0.067 nm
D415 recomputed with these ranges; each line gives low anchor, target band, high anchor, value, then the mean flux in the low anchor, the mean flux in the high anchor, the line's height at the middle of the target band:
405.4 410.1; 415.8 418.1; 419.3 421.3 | -0.16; 17.9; 18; 18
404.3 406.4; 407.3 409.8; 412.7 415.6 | -0.20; 17.1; 18.1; 17.4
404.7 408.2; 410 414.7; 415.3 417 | 0.08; 17.2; 19.5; 18.6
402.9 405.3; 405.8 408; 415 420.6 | 0.11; 17.3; 18.4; 17.6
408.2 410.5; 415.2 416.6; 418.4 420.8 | -0.10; 18.5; 17.7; 18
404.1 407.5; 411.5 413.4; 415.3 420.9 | -0.08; 17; 18.5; 17.8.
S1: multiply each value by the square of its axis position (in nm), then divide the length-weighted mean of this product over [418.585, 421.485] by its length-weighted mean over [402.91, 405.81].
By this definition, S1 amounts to 1.12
